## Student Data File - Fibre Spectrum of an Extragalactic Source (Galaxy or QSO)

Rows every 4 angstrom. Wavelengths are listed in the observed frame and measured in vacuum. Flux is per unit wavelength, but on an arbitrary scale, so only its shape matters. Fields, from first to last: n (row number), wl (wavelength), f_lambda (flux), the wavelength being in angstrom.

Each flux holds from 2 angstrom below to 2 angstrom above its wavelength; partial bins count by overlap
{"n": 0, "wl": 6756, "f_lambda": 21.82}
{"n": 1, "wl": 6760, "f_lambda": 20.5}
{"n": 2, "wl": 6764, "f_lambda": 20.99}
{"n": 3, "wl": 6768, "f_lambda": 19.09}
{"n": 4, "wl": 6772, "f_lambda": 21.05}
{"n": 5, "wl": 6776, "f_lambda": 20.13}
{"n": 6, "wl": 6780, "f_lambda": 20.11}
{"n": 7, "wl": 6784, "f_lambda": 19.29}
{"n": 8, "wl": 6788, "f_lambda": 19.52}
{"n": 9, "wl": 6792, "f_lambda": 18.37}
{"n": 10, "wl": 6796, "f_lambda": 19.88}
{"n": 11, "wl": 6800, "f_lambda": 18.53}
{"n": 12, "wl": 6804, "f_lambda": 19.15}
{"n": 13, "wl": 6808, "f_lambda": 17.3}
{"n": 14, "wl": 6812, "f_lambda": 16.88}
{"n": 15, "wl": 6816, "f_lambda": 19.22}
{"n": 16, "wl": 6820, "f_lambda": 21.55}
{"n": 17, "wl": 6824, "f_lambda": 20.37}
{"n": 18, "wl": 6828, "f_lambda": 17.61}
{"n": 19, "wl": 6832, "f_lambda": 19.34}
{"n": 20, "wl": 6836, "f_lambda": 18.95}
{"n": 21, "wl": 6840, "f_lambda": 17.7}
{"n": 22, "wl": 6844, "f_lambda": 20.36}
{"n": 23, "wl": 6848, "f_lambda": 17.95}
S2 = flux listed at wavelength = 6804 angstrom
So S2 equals 19.15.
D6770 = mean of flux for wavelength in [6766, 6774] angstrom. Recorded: 20.1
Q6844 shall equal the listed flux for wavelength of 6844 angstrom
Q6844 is 20.36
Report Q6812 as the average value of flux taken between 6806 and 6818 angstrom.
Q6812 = 17.8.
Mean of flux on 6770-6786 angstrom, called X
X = 20.1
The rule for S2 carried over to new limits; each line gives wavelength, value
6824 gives 20.37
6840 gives 17.7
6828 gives 17.61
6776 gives 20.13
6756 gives 21.82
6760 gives 20.5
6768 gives 19.09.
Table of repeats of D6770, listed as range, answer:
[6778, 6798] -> 19.4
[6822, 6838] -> 19.1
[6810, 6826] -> 19.5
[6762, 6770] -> 20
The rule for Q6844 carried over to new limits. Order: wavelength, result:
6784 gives 19.29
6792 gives 18.37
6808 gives 17.3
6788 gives 19.52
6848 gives 17.95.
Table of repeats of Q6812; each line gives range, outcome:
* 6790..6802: 18.9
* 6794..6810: 18.7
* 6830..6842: 18.7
